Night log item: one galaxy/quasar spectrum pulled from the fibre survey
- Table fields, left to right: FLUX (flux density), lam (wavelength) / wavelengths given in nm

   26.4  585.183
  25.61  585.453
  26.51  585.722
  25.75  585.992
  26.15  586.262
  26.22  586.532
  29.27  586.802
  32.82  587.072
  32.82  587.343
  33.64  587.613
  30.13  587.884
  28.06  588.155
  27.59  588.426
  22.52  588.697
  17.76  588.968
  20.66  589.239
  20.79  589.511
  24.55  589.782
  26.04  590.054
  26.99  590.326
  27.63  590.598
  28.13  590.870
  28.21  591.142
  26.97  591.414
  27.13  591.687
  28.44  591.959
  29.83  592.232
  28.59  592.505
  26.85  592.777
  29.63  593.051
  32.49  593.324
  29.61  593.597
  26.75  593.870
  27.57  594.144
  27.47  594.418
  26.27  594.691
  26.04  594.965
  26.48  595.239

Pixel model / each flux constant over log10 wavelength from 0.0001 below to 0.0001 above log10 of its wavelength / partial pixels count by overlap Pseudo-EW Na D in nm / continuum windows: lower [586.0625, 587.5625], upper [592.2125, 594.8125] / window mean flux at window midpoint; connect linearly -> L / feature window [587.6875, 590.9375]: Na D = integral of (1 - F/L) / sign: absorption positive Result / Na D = 0.44 nm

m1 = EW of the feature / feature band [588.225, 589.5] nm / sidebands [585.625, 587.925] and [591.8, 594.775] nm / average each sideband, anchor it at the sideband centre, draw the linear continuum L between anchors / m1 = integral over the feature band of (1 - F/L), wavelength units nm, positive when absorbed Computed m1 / 0.30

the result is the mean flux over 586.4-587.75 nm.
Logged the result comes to 31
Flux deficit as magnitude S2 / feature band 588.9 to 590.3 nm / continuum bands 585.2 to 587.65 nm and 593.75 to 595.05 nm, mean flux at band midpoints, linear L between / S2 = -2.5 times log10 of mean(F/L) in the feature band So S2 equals 0.23 mag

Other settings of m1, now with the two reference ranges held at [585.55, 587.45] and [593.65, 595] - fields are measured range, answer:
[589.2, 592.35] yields 0.138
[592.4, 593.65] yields -0.099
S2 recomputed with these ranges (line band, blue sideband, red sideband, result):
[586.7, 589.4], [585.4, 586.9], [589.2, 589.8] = -0.15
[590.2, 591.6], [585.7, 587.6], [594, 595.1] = 0.01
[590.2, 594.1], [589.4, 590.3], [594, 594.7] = -0.10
